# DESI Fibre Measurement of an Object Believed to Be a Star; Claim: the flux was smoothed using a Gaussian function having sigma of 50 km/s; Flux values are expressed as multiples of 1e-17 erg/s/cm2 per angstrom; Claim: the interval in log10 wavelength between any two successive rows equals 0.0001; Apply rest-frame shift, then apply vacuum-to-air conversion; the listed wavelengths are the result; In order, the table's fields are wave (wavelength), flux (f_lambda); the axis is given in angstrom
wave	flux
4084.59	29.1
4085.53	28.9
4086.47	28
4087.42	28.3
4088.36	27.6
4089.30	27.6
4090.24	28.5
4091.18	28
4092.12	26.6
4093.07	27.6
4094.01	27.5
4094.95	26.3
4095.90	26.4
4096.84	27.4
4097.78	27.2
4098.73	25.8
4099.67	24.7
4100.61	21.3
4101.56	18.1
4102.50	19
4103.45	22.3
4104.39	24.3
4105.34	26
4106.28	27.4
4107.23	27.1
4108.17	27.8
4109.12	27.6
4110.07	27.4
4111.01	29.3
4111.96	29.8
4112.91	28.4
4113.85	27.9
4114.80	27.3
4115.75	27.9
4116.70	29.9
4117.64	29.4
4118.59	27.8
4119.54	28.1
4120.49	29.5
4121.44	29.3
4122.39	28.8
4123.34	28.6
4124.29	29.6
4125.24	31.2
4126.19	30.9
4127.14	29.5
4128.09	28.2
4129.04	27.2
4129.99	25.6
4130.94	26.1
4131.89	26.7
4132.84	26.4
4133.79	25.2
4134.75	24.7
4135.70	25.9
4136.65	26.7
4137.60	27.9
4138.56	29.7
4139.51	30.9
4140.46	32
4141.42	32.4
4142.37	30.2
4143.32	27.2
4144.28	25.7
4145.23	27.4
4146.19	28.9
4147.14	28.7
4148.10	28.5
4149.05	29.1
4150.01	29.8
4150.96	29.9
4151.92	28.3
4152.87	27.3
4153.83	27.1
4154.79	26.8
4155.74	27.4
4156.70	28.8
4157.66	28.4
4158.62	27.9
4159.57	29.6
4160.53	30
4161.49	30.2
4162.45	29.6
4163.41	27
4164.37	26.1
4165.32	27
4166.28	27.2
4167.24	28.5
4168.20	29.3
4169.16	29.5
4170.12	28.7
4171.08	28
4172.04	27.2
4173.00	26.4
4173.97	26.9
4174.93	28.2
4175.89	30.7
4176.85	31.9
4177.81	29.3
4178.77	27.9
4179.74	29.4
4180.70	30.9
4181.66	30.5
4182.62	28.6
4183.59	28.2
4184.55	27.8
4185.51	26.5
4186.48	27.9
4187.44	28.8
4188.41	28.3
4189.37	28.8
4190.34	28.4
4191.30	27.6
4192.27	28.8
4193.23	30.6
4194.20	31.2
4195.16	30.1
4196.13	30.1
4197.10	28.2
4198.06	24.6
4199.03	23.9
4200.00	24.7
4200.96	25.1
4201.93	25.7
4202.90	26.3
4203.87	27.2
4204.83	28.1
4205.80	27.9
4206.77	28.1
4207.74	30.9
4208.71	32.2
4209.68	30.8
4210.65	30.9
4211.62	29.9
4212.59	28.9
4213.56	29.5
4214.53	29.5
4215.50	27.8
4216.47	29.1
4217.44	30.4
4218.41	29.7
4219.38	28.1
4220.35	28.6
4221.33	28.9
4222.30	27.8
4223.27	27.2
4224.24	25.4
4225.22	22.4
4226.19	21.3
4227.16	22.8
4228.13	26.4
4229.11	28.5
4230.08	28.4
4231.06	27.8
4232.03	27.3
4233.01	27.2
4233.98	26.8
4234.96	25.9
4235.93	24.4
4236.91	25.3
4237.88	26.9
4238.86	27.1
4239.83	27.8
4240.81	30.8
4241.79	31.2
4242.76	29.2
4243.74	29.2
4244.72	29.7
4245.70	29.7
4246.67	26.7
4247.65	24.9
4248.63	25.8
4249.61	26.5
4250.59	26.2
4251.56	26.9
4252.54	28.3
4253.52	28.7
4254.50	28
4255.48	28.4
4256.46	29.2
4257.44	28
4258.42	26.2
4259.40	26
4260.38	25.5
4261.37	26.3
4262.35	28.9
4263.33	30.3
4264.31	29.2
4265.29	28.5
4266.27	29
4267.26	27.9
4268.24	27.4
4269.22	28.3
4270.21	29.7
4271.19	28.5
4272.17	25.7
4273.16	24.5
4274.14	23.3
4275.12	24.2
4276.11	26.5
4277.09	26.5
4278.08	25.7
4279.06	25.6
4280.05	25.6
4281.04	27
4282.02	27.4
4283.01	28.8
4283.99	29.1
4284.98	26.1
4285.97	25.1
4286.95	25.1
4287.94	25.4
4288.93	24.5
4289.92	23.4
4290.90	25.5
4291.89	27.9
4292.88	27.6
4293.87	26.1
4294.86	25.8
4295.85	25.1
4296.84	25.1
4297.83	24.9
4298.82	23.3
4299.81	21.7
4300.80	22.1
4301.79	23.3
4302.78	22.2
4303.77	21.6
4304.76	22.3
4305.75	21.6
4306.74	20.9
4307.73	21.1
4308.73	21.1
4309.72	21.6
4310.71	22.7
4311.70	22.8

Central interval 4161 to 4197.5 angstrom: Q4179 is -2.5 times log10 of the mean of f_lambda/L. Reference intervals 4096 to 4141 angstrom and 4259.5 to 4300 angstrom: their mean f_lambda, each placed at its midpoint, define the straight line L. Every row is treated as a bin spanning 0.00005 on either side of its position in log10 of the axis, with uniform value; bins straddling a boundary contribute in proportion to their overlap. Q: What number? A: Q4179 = -0.07 mag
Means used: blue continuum 27.2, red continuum 26.4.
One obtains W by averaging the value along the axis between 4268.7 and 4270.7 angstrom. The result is 28.9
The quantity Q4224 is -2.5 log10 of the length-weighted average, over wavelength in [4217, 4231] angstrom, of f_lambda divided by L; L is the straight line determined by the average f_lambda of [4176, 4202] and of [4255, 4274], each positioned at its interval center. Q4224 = 0.05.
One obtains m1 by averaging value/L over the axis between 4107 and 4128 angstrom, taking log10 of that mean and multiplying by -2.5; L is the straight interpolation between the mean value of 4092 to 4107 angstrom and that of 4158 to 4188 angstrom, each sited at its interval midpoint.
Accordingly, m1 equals -0.12 mag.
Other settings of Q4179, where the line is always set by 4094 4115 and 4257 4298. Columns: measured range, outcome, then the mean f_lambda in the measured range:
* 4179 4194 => -0.10 mag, 28.8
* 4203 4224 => -0.11 mag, 29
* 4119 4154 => -0.09 mag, 28.4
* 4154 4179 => -0.09 mag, 28.4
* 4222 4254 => -0.02 mag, 27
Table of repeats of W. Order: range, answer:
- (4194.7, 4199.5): 27.4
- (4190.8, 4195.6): 29.7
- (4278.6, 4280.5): 25.5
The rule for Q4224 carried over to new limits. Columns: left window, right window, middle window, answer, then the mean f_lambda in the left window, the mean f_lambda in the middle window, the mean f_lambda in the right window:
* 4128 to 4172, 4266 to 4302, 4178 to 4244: -0.034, 28.1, 28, 25.9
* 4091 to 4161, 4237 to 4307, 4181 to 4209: -0.041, 27.6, 28.1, 26.4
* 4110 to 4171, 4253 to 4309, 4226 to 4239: 0.020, 28.4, 26.2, 25.8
